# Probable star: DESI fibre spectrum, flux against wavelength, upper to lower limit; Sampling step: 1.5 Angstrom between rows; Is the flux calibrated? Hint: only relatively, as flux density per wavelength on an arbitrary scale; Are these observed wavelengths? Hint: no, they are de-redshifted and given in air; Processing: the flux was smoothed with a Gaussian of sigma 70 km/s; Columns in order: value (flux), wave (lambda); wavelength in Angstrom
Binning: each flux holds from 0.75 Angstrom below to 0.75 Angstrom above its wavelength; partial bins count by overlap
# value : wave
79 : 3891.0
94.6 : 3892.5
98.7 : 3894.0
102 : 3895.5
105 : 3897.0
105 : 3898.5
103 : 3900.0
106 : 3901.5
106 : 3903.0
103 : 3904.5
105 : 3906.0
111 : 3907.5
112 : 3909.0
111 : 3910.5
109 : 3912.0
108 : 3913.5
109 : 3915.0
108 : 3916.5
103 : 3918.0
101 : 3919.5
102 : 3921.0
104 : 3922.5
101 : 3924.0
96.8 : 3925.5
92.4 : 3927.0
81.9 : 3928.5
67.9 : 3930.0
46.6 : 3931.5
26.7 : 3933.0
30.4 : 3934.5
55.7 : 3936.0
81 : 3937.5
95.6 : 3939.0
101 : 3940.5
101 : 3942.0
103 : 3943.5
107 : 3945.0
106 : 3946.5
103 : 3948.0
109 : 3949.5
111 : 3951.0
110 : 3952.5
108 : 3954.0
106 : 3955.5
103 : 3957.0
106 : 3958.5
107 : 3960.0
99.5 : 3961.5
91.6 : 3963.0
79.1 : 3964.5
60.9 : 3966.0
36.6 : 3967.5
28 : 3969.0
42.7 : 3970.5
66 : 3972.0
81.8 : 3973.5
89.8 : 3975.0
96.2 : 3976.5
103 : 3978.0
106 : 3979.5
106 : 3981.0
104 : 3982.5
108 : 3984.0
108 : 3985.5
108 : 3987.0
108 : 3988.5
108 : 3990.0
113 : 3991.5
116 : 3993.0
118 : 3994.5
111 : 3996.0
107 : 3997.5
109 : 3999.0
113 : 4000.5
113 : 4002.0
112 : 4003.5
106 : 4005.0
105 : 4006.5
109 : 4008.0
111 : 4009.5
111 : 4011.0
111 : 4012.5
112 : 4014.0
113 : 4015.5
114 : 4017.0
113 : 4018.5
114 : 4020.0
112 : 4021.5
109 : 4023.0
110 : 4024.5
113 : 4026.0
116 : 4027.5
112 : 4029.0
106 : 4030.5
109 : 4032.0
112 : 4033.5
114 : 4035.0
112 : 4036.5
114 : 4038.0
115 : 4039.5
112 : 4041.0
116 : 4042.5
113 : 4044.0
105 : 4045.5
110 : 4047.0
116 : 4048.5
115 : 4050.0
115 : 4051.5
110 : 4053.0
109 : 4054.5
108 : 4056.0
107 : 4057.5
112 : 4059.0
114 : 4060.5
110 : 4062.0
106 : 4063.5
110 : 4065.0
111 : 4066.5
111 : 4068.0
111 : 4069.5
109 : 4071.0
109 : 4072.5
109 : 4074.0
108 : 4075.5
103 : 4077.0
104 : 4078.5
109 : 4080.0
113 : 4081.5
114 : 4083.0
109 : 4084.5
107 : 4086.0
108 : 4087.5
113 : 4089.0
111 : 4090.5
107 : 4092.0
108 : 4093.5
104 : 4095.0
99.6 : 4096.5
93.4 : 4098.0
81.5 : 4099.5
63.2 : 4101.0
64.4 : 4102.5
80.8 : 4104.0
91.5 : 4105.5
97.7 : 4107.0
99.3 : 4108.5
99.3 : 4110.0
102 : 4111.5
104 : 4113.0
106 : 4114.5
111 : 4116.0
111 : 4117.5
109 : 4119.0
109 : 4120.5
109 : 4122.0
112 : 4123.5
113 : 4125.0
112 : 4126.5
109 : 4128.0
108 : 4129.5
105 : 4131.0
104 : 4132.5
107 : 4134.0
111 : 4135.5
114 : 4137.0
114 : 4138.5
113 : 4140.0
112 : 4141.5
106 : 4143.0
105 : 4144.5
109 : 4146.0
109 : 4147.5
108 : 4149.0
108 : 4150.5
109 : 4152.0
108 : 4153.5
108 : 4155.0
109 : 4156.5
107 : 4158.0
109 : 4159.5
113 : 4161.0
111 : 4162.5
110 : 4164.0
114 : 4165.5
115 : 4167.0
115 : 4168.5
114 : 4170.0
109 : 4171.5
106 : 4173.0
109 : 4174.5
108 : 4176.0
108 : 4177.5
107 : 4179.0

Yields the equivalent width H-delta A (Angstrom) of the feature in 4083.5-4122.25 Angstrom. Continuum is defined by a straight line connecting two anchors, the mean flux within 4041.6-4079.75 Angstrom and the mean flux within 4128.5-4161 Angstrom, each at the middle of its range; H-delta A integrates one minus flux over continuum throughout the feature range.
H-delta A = 3.4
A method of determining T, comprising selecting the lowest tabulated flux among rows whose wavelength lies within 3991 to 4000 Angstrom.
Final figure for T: 107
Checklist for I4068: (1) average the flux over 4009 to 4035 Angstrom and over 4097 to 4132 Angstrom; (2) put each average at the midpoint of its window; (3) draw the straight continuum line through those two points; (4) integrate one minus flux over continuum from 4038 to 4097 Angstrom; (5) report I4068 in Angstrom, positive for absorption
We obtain -2.3 Angstrom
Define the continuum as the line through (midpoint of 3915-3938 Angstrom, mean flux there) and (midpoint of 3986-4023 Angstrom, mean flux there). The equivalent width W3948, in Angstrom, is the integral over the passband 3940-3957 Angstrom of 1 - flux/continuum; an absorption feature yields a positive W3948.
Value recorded -3.1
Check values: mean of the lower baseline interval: 80.8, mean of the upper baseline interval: 111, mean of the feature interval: 106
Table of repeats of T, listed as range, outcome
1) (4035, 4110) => 63.2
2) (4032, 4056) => 105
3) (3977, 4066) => 103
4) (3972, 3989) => 66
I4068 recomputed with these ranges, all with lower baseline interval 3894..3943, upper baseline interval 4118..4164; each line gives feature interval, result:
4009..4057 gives -4.8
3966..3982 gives 3.7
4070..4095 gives -0.8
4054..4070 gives -0.9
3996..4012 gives -1.6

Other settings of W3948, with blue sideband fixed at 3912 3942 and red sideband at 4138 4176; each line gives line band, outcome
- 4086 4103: 1.1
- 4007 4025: -3.1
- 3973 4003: -4.7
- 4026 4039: -2.0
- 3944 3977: 0.2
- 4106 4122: 0.1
